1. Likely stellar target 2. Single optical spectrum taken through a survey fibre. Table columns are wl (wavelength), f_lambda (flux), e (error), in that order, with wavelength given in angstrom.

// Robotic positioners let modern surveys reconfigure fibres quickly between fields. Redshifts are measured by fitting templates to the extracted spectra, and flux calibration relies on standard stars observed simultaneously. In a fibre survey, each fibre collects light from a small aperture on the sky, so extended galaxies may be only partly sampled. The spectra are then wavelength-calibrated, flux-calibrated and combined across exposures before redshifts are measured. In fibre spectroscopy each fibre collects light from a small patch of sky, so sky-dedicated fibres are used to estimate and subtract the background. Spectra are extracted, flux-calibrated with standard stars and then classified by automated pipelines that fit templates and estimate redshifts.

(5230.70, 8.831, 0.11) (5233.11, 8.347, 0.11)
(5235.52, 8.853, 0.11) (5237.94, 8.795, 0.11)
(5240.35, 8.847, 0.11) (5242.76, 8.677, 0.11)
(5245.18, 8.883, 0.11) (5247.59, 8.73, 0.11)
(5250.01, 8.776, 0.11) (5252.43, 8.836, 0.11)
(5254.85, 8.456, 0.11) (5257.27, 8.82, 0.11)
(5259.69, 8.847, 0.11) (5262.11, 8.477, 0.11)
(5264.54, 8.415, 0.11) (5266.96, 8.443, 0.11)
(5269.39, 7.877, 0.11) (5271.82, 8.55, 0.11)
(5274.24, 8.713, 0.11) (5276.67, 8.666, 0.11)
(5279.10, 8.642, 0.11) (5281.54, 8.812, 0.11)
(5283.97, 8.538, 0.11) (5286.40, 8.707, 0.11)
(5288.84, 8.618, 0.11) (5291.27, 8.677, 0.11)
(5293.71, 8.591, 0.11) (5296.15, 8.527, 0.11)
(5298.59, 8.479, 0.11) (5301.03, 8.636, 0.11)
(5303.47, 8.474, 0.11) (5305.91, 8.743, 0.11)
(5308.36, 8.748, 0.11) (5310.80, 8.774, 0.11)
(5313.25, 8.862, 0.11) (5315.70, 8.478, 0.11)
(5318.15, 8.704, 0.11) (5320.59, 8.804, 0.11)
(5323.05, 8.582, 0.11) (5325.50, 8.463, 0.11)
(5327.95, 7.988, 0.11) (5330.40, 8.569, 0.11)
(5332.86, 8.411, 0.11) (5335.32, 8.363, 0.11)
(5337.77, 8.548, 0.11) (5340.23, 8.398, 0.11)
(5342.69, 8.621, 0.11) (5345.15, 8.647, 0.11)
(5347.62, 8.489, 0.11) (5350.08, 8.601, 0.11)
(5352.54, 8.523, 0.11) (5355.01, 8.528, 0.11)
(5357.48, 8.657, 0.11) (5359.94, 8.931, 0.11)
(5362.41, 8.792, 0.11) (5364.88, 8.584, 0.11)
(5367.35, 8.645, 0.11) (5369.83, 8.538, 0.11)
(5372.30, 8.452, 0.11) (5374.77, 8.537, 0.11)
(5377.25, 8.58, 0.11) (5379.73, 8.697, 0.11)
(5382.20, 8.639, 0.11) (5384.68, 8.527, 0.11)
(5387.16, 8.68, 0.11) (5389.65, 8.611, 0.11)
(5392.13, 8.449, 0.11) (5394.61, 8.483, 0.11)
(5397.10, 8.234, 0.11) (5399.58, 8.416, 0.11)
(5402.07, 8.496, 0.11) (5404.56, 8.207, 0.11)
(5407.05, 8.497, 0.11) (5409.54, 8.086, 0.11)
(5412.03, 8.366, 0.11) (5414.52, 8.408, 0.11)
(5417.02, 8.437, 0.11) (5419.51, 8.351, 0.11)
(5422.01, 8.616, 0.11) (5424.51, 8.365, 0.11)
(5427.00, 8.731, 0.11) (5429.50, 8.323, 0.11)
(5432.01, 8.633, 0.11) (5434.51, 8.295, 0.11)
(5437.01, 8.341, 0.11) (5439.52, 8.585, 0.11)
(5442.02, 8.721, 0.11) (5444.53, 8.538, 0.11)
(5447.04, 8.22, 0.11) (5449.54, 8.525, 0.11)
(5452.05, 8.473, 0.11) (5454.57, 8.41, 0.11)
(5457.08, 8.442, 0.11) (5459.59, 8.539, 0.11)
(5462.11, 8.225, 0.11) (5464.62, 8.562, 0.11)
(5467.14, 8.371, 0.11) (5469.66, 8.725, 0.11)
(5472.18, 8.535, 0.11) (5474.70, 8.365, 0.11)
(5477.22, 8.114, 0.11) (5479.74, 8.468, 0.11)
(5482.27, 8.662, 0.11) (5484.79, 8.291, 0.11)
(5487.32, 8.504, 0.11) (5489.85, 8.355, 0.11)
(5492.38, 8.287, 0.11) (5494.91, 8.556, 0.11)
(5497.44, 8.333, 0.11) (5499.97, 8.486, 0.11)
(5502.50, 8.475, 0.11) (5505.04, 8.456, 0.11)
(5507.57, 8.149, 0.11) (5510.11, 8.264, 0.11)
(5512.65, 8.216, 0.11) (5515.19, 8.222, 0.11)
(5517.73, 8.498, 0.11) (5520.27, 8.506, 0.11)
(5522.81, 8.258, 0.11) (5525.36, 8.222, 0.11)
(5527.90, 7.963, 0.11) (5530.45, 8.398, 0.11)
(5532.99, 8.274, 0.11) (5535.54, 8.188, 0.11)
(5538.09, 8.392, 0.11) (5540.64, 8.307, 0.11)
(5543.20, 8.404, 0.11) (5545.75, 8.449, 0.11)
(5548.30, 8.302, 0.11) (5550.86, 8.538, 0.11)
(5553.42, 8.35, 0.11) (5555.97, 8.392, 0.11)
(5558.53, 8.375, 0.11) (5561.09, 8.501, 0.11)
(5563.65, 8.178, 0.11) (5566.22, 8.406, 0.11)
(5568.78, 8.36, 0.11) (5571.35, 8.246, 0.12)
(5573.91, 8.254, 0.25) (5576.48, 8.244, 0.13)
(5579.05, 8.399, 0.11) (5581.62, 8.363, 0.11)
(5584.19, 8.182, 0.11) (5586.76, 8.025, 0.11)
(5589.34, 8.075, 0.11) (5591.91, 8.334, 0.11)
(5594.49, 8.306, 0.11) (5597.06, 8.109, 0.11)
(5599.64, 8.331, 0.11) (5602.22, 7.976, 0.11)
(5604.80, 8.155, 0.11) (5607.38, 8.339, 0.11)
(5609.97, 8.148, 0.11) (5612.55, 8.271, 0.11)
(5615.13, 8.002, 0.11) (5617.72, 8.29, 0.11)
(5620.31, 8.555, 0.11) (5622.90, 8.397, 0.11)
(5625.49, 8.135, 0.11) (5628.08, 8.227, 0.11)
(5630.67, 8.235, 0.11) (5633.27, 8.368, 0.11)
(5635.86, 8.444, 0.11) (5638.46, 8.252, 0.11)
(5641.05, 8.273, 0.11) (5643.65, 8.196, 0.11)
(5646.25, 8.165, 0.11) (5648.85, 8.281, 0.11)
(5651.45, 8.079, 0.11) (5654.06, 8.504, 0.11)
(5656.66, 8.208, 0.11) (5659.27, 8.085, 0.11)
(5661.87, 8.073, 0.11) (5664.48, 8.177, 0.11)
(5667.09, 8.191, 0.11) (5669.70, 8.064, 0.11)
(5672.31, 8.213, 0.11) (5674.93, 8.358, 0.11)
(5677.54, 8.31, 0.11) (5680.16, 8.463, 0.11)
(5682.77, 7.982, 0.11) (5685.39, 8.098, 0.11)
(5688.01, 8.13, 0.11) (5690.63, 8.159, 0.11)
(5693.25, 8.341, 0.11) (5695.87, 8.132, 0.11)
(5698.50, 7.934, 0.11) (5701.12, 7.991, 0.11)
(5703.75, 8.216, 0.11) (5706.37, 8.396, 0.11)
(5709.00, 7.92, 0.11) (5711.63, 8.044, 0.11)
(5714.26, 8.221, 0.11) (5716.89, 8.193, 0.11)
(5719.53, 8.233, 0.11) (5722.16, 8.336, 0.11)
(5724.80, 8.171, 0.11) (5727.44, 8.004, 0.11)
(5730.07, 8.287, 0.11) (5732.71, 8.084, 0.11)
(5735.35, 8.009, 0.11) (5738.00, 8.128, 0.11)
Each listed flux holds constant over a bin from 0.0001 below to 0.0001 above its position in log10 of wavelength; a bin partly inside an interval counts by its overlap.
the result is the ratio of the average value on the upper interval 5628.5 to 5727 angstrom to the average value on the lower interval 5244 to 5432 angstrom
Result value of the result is 0.96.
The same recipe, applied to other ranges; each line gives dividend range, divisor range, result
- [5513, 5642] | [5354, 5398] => 0.96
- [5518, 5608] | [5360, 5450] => 0.98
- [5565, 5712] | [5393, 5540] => 0.98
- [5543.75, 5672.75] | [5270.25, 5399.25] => 0.96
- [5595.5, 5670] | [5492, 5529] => 0.99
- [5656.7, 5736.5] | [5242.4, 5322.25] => 0.95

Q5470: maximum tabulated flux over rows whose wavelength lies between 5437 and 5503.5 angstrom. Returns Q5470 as 8.725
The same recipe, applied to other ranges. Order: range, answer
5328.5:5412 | 8.931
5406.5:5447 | 8.731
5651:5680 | 8.504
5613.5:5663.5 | 8.555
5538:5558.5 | 8.538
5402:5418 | 8.497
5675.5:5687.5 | 8.463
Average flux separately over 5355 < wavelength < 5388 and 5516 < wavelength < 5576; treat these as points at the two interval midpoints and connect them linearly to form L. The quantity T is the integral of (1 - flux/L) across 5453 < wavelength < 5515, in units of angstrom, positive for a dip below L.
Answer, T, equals 0.3 angstrom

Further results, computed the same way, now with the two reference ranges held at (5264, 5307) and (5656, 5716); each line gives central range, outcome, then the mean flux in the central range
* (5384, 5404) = 0.0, 8.47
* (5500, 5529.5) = 0.1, 8.3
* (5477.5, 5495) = -0.1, 8.42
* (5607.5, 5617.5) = 0.1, 8.18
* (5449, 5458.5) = -0.1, 8.46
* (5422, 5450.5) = -0.2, 8.49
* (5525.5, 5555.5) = -0.1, 8.32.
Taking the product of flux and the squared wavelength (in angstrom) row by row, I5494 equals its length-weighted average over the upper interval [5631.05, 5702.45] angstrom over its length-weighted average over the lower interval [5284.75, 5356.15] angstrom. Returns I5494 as 1.09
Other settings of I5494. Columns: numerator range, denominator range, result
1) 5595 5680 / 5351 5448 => 1.06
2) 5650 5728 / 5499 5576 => 1.04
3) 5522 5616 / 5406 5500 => 1.02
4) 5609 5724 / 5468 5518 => 1.04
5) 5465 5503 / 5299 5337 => 1.05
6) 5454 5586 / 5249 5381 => 1.05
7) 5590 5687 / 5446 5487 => 1.04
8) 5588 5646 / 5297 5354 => 1.07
